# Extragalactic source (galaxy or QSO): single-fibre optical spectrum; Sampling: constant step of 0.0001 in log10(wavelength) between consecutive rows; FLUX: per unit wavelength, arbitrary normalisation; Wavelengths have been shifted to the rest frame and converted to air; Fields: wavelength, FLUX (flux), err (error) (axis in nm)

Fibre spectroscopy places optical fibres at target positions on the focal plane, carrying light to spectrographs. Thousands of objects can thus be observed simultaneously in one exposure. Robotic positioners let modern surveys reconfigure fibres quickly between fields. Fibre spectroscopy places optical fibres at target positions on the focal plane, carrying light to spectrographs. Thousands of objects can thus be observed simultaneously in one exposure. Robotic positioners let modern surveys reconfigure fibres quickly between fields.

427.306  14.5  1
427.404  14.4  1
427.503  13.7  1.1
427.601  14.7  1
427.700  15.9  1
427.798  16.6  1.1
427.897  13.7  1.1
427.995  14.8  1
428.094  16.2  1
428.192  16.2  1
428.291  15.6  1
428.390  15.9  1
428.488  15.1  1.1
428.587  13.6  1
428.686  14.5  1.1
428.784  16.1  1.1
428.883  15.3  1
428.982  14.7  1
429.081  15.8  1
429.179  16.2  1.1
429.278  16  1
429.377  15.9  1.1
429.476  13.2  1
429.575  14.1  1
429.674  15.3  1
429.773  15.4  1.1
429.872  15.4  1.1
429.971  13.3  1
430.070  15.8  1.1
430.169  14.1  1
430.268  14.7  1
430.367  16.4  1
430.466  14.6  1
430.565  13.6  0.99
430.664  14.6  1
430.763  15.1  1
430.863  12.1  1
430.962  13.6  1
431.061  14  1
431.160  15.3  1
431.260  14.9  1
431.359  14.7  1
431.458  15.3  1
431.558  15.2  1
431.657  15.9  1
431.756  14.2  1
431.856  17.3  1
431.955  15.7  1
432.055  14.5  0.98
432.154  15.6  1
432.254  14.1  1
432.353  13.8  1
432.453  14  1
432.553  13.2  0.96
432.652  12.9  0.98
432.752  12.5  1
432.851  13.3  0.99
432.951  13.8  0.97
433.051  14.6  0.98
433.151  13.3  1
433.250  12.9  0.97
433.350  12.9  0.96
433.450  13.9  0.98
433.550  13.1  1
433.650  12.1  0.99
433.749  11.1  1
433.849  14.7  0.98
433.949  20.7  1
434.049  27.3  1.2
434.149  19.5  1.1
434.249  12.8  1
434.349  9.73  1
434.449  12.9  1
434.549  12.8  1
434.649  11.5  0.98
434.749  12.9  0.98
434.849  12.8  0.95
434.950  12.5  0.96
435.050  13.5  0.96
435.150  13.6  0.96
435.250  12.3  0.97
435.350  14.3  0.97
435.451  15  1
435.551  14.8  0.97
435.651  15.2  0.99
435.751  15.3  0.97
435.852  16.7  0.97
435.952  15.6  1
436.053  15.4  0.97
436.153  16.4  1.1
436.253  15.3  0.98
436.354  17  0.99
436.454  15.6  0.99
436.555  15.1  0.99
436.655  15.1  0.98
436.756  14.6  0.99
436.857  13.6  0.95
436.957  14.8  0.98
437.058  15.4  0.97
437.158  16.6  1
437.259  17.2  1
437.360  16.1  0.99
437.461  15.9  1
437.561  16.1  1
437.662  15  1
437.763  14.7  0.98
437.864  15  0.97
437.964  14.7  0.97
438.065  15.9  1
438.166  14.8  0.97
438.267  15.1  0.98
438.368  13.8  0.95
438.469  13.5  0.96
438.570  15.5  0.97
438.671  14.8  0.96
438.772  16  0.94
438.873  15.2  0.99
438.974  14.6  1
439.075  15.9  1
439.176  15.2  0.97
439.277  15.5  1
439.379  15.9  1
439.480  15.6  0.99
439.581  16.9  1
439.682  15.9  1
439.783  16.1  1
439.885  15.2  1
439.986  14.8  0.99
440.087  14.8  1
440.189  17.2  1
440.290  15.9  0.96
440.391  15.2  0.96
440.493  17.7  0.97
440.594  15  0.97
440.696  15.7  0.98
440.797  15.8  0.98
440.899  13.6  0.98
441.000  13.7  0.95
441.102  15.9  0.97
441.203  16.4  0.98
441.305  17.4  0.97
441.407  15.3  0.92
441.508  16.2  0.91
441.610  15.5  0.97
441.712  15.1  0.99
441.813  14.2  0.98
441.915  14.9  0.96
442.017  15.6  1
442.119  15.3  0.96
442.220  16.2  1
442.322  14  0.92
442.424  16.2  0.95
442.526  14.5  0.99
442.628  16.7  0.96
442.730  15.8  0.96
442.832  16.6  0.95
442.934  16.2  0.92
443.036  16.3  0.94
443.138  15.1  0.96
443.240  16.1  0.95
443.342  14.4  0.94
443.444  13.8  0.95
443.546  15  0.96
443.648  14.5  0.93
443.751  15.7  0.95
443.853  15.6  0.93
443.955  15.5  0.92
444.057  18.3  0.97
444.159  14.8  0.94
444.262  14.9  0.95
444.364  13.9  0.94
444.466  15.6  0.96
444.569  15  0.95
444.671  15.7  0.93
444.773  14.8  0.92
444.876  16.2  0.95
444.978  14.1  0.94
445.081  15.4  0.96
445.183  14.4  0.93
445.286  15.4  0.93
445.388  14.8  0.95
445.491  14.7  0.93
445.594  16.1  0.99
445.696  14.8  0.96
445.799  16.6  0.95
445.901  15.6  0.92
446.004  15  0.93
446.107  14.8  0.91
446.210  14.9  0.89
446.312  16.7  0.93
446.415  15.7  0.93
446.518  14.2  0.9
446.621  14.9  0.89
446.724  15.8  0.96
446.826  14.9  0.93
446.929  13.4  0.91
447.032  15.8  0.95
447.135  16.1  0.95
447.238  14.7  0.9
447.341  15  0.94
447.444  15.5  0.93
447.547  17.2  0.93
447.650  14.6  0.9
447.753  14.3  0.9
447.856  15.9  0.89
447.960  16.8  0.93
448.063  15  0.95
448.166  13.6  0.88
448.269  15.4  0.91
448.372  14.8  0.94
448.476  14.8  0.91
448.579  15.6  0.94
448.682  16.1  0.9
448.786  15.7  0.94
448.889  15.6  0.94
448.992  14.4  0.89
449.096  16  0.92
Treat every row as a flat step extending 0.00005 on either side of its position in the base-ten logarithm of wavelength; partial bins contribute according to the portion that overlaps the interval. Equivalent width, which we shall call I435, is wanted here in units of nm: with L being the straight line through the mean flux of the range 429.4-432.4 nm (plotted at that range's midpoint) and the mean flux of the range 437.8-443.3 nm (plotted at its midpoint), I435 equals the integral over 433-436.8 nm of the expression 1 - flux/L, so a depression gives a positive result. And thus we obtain 0.113 nm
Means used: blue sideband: 14.7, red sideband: 15.5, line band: 14.6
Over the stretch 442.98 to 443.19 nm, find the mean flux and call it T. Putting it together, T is 15.7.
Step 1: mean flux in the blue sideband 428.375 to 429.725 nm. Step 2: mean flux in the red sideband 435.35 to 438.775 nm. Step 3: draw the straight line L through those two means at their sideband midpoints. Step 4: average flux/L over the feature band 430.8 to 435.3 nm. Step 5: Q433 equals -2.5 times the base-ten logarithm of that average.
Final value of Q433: 0.07 mag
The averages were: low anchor 15.1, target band 14.2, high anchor 15.3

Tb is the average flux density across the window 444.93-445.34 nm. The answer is 14.8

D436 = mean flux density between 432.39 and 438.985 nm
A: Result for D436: 14.7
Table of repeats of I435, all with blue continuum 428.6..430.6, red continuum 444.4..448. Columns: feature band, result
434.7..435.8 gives 0.092 nm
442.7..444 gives -0.016 nm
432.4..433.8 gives 0.181 nm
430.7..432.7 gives 0.062 nm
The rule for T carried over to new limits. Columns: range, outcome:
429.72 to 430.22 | 14.8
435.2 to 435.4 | 13.3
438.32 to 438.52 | 13.6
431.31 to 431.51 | 15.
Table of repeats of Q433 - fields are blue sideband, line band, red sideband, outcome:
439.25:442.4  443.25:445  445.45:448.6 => 0.014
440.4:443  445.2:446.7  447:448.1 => 0.018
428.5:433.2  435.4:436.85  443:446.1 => -0.041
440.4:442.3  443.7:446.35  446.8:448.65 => -0.002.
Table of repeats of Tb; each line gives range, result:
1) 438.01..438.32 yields 15.2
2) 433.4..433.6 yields 13.5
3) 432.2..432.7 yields 13.6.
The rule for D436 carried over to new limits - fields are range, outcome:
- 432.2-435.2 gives 14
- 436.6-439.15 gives 15.2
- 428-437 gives 14.7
